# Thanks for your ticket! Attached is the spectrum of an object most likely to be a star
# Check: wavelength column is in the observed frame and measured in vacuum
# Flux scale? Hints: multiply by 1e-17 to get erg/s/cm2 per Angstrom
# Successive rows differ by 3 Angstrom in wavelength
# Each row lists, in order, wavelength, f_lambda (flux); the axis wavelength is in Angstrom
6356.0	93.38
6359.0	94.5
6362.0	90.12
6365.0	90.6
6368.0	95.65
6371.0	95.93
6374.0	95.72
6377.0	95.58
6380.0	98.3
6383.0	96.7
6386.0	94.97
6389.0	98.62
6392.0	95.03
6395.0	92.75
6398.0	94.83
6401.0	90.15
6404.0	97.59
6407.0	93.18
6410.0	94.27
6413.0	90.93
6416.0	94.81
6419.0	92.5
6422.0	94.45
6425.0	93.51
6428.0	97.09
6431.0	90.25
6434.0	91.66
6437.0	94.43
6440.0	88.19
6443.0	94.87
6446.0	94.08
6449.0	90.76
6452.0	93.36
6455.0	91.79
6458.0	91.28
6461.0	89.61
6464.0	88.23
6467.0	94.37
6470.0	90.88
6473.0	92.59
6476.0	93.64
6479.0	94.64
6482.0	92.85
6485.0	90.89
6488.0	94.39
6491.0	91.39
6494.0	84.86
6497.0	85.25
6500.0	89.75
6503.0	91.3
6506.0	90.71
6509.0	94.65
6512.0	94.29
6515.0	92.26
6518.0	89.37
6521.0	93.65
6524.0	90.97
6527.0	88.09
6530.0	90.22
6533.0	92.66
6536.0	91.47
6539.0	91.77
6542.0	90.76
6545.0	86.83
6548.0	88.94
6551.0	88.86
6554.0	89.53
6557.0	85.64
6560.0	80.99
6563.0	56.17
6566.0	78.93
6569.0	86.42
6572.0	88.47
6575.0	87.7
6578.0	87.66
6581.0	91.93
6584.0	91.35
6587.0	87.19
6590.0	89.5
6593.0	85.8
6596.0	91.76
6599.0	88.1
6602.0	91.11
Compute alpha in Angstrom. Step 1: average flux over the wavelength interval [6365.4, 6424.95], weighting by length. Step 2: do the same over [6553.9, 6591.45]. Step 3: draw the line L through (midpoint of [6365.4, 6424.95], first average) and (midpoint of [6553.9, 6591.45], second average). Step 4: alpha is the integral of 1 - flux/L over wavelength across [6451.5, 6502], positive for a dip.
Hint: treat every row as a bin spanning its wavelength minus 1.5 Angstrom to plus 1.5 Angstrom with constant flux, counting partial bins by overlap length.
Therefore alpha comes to -0.6 Angstrom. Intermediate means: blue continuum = 94.7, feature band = 91.1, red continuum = 84.5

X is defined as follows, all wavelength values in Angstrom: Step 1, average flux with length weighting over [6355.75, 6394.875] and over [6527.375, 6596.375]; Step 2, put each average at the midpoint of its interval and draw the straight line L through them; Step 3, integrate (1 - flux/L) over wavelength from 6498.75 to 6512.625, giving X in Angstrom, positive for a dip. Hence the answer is -0.42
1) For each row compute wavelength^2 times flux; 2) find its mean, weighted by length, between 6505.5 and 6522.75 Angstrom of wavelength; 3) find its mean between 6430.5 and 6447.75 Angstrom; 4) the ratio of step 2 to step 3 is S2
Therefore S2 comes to 1.03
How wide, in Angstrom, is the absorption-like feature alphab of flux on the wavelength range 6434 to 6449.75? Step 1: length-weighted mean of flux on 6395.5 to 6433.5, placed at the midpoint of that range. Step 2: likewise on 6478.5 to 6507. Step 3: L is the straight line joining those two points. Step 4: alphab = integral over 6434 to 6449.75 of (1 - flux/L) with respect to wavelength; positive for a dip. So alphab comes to 0.0 Angstrom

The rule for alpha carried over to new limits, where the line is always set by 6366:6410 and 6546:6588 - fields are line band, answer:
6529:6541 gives -0.65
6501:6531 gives -1.24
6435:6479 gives -0.38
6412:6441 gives 0.05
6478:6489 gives -0.40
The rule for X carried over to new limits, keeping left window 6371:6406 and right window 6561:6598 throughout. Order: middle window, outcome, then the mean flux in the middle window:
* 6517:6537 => -0.7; 90.9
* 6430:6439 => 0.1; 92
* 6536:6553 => -0.5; 89.6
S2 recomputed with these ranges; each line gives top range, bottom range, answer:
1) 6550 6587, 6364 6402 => 0.94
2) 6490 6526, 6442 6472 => 1.00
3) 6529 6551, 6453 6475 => 1.01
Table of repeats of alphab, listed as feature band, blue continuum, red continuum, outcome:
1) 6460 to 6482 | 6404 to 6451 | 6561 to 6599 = -0.29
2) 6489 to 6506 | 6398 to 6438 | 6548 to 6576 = -0.25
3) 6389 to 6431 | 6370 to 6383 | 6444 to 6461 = 0.25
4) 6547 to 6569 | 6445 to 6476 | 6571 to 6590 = 2.00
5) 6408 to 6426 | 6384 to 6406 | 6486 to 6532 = 0.13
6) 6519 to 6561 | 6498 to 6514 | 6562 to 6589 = -0.50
